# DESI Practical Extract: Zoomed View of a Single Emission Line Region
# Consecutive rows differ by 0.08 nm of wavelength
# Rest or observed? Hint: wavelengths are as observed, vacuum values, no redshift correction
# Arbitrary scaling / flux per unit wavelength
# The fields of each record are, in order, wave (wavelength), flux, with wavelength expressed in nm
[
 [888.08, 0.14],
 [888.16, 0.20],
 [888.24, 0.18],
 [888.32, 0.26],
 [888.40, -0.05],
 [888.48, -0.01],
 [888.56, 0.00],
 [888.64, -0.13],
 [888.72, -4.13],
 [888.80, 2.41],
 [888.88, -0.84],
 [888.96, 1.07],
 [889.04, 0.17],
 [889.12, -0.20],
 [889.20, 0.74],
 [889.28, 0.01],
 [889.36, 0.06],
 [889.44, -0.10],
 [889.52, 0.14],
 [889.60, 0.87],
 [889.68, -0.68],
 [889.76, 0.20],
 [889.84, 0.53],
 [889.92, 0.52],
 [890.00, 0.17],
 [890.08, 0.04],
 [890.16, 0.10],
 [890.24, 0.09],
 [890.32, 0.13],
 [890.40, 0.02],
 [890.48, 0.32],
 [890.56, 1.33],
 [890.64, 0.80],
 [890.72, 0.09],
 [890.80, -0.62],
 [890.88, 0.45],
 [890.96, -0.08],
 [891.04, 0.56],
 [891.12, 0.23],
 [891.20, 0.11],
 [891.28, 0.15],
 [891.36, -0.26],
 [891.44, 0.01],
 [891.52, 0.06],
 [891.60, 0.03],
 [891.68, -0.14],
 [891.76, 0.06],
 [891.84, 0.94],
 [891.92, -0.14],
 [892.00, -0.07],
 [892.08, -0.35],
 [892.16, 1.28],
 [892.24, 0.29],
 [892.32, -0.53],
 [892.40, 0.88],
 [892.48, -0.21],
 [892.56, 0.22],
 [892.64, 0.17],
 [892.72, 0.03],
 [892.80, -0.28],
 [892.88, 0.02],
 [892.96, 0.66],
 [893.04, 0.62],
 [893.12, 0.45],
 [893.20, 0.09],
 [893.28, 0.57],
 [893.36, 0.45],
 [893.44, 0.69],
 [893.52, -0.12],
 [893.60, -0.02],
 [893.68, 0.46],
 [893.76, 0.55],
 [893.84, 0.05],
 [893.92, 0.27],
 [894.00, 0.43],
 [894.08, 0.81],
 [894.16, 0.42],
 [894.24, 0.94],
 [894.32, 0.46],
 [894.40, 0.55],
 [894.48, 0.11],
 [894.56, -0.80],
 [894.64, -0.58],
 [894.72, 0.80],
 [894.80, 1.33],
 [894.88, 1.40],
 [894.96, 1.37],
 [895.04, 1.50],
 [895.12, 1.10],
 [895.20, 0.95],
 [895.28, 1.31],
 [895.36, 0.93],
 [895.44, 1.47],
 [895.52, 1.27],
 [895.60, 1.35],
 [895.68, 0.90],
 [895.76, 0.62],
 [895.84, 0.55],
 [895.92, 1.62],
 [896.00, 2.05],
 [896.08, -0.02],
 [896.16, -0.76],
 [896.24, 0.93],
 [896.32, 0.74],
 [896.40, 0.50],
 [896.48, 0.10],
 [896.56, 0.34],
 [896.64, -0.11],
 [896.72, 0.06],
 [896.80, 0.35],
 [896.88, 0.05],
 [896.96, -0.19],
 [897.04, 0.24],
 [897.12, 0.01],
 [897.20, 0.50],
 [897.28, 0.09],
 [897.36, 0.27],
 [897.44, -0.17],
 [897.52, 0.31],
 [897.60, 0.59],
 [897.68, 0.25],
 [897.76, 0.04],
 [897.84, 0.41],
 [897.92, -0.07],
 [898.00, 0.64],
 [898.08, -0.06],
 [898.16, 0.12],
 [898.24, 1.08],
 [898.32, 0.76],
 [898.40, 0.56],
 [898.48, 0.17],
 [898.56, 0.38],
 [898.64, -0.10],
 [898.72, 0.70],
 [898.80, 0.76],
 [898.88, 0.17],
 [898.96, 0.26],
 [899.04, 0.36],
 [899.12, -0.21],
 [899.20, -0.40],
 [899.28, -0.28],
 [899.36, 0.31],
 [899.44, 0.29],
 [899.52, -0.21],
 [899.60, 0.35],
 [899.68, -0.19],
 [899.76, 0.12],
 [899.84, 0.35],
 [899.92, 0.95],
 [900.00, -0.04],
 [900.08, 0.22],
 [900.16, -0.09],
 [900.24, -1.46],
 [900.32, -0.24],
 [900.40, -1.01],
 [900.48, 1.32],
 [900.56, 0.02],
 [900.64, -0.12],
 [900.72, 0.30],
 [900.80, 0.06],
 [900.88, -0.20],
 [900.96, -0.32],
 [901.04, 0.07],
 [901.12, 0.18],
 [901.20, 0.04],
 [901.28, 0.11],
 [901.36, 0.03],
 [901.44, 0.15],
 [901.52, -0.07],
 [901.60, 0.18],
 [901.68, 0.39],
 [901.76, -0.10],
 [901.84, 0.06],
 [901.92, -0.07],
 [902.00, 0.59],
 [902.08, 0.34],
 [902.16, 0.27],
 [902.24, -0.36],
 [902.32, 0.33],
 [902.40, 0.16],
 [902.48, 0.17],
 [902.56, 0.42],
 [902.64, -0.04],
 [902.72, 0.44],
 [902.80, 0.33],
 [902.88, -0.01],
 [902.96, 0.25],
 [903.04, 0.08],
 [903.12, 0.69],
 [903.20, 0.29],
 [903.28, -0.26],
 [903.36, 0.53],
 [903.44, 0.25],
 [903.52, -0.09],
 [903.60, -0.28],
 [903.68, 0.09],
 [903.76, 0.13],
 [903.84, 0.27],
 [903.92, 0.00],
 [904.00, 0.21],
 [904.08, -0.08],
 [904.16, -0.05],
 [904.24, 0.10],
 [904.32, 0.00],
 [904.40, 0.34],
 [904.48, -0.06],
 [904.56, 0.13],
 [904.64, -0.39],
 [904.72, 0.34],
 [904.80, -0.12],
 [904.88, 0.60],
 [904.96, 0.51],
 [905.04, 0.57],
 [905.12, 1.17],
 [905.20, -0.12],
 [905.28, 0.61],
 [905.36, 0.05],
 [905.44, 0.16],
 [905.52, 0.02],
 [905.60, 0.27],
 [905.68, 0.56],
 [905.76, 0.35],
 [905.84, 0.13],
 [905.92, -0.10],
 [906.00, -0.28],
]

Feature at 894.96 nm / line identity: [O II]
